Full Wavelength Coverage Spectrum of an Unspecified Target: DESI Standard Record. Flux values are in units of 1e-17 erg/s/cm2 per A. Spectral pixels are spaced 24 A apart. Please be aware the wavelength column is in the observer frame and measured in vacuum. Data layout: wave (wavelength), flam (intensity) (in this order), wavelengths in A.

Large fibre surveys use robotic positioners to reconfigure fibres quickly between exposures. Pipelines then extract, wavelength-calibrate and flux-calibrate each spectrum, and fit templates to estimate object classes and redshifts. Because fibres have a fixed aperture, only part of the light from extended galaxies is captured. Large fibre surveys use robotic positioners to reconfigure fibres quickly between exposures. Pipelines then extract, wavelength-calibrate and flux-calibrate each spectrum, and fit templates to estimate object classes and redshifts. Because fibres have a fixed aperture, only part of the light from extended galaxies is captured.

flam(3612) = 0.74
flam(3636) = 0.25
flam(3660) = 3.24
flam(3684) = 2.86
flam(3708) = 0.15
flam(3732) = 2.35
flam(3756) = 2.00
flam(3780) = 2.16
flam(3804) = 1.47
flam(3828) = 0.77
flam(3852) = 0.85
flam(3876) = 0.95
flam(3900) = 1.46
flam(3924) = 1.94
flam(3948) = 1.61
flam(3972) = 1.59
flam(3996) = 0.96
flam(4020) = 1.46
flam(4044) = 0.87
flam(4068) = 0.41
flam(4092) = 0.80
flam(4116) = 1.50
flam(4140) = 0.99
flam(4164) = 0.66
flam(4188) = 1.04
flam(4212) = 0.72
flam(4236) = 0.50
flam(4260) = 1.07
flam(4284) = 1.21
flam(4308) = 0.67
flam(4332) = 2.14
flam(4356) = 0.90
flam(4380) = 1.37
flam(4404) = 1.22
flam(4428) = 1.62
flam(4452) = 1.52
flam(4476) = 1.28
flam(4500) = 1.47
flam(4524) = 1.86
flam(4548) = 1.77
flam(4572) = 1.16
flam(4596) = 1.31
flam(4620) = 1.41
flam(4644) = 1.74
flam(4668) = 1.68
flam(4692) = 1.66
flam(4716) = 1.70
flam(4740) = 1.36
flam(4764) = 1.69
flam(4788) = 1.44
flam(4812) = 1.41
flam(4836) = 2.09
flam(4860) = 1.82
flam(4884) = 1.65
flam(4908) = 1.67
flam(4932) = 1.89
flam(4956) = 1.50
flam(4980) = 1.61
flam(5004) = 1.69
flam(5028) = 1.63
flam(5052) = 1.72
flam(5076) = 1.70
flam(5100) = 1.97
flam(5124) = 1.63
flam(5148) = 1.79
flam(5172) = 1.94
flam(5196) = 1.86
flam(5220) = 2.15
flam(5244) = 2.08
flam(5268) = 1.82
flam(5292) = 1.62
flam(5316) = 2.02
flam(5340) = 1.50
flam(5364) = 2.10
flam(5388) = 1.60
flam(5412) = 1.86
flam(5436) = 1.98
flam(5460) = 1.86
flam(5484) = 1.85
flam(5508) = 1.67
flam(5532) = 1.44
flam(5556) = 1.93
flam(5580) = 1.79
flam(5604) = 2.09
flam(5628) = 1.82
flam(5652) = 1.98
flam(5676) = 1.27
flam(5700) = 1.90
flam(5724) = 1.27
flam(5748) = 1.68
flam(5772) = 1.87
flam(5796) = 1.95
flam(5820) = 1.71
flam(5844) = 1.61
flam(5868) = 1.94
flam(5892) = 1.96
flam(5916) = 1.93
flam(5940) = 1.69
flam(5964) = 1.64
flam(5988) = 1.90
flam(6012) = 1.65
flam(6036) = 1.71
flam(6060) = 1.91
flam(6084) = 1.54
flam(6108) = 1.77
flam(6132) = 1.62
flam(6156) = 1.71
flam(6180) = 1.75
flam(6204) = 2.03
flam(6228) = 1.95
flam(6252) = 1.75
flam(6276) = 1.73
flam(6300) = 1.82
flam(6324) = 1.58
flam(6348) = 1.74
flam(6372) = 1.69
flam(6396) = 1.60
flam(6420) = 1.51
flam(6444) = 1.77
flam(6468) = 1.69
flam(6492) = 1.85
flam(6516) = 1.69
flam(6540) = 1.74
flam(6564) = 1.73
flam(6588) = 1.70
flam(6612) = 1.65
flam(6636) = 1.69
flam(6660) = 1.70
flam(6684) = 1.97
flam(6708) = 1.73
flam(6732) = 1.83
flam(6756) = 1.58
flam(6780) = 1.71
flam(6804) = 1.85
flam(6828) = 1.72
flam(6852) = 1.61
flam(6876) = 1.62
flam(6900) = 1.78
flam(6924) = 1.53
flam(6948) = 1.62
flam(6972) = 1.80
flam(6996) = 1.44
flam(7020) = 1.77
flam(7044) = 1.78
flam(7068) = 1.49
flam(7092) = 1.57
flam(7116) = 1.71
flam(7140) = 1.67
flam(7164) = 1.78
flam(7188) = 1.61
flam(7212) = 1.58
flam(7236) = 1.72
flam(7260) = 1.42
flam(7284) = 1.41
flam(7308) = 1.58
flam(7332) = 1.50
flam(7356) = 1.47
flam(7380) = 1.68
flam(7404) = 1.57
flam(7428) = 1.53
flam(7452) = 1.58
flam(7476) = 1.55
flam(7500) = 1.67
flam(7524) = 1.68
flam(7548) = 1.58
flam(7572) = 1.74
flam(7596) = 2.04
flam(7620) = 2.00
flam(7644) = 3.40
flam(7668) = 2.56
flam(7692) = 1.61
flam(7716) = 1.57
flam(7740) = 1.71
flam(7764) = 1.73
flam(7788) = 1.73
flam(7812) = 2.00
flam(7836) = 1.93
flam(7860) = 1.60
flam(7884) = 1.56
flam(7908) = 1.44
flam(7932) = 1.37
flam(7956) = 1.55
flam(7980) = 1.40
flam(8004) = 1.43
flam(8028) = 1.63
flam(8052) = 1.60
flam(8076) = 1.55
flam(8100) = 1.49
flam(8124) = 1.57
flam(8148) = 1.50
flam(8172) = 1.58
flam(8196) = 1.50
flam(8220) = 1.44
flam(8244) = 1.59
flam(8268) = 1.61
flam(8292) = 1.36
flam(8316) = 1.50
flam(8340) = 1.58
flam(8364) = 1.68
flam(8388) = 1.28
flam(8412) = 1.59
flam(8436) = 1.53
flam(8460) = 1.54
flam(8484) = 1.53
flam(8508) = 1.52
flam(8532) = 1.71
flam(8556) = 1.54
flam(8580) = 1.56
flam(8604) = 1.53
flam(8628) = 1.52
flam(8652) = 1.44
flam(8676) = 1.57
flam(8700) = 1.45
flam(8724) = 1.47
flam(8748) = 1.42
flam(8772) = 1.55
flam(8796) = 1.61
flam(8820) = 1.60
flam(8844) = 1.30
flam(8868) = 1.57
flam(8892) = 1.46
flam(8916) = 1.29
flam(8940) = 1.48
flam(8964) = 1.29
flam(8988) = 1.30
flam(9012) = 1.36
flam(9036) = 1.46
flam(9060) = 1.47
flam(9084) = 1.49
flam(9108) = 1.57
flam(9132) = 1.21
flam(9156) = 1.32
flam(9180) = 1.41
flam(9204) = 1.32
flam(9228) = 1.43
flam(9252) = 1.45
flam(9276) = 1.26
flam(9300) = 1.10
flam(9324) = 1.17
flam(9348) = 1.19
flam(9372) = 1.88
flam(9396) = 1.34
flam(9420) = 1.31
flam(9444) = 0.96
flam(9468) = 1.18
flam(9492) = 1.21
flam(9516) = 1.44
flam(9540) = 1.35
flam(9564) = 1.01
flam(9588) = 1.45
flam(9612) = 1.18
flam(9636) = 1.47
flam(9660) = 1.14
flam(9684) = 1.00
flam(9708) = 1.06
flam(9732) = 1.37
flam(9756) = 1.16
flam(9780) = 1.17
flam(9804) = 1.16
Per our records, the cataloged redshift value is 0.16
